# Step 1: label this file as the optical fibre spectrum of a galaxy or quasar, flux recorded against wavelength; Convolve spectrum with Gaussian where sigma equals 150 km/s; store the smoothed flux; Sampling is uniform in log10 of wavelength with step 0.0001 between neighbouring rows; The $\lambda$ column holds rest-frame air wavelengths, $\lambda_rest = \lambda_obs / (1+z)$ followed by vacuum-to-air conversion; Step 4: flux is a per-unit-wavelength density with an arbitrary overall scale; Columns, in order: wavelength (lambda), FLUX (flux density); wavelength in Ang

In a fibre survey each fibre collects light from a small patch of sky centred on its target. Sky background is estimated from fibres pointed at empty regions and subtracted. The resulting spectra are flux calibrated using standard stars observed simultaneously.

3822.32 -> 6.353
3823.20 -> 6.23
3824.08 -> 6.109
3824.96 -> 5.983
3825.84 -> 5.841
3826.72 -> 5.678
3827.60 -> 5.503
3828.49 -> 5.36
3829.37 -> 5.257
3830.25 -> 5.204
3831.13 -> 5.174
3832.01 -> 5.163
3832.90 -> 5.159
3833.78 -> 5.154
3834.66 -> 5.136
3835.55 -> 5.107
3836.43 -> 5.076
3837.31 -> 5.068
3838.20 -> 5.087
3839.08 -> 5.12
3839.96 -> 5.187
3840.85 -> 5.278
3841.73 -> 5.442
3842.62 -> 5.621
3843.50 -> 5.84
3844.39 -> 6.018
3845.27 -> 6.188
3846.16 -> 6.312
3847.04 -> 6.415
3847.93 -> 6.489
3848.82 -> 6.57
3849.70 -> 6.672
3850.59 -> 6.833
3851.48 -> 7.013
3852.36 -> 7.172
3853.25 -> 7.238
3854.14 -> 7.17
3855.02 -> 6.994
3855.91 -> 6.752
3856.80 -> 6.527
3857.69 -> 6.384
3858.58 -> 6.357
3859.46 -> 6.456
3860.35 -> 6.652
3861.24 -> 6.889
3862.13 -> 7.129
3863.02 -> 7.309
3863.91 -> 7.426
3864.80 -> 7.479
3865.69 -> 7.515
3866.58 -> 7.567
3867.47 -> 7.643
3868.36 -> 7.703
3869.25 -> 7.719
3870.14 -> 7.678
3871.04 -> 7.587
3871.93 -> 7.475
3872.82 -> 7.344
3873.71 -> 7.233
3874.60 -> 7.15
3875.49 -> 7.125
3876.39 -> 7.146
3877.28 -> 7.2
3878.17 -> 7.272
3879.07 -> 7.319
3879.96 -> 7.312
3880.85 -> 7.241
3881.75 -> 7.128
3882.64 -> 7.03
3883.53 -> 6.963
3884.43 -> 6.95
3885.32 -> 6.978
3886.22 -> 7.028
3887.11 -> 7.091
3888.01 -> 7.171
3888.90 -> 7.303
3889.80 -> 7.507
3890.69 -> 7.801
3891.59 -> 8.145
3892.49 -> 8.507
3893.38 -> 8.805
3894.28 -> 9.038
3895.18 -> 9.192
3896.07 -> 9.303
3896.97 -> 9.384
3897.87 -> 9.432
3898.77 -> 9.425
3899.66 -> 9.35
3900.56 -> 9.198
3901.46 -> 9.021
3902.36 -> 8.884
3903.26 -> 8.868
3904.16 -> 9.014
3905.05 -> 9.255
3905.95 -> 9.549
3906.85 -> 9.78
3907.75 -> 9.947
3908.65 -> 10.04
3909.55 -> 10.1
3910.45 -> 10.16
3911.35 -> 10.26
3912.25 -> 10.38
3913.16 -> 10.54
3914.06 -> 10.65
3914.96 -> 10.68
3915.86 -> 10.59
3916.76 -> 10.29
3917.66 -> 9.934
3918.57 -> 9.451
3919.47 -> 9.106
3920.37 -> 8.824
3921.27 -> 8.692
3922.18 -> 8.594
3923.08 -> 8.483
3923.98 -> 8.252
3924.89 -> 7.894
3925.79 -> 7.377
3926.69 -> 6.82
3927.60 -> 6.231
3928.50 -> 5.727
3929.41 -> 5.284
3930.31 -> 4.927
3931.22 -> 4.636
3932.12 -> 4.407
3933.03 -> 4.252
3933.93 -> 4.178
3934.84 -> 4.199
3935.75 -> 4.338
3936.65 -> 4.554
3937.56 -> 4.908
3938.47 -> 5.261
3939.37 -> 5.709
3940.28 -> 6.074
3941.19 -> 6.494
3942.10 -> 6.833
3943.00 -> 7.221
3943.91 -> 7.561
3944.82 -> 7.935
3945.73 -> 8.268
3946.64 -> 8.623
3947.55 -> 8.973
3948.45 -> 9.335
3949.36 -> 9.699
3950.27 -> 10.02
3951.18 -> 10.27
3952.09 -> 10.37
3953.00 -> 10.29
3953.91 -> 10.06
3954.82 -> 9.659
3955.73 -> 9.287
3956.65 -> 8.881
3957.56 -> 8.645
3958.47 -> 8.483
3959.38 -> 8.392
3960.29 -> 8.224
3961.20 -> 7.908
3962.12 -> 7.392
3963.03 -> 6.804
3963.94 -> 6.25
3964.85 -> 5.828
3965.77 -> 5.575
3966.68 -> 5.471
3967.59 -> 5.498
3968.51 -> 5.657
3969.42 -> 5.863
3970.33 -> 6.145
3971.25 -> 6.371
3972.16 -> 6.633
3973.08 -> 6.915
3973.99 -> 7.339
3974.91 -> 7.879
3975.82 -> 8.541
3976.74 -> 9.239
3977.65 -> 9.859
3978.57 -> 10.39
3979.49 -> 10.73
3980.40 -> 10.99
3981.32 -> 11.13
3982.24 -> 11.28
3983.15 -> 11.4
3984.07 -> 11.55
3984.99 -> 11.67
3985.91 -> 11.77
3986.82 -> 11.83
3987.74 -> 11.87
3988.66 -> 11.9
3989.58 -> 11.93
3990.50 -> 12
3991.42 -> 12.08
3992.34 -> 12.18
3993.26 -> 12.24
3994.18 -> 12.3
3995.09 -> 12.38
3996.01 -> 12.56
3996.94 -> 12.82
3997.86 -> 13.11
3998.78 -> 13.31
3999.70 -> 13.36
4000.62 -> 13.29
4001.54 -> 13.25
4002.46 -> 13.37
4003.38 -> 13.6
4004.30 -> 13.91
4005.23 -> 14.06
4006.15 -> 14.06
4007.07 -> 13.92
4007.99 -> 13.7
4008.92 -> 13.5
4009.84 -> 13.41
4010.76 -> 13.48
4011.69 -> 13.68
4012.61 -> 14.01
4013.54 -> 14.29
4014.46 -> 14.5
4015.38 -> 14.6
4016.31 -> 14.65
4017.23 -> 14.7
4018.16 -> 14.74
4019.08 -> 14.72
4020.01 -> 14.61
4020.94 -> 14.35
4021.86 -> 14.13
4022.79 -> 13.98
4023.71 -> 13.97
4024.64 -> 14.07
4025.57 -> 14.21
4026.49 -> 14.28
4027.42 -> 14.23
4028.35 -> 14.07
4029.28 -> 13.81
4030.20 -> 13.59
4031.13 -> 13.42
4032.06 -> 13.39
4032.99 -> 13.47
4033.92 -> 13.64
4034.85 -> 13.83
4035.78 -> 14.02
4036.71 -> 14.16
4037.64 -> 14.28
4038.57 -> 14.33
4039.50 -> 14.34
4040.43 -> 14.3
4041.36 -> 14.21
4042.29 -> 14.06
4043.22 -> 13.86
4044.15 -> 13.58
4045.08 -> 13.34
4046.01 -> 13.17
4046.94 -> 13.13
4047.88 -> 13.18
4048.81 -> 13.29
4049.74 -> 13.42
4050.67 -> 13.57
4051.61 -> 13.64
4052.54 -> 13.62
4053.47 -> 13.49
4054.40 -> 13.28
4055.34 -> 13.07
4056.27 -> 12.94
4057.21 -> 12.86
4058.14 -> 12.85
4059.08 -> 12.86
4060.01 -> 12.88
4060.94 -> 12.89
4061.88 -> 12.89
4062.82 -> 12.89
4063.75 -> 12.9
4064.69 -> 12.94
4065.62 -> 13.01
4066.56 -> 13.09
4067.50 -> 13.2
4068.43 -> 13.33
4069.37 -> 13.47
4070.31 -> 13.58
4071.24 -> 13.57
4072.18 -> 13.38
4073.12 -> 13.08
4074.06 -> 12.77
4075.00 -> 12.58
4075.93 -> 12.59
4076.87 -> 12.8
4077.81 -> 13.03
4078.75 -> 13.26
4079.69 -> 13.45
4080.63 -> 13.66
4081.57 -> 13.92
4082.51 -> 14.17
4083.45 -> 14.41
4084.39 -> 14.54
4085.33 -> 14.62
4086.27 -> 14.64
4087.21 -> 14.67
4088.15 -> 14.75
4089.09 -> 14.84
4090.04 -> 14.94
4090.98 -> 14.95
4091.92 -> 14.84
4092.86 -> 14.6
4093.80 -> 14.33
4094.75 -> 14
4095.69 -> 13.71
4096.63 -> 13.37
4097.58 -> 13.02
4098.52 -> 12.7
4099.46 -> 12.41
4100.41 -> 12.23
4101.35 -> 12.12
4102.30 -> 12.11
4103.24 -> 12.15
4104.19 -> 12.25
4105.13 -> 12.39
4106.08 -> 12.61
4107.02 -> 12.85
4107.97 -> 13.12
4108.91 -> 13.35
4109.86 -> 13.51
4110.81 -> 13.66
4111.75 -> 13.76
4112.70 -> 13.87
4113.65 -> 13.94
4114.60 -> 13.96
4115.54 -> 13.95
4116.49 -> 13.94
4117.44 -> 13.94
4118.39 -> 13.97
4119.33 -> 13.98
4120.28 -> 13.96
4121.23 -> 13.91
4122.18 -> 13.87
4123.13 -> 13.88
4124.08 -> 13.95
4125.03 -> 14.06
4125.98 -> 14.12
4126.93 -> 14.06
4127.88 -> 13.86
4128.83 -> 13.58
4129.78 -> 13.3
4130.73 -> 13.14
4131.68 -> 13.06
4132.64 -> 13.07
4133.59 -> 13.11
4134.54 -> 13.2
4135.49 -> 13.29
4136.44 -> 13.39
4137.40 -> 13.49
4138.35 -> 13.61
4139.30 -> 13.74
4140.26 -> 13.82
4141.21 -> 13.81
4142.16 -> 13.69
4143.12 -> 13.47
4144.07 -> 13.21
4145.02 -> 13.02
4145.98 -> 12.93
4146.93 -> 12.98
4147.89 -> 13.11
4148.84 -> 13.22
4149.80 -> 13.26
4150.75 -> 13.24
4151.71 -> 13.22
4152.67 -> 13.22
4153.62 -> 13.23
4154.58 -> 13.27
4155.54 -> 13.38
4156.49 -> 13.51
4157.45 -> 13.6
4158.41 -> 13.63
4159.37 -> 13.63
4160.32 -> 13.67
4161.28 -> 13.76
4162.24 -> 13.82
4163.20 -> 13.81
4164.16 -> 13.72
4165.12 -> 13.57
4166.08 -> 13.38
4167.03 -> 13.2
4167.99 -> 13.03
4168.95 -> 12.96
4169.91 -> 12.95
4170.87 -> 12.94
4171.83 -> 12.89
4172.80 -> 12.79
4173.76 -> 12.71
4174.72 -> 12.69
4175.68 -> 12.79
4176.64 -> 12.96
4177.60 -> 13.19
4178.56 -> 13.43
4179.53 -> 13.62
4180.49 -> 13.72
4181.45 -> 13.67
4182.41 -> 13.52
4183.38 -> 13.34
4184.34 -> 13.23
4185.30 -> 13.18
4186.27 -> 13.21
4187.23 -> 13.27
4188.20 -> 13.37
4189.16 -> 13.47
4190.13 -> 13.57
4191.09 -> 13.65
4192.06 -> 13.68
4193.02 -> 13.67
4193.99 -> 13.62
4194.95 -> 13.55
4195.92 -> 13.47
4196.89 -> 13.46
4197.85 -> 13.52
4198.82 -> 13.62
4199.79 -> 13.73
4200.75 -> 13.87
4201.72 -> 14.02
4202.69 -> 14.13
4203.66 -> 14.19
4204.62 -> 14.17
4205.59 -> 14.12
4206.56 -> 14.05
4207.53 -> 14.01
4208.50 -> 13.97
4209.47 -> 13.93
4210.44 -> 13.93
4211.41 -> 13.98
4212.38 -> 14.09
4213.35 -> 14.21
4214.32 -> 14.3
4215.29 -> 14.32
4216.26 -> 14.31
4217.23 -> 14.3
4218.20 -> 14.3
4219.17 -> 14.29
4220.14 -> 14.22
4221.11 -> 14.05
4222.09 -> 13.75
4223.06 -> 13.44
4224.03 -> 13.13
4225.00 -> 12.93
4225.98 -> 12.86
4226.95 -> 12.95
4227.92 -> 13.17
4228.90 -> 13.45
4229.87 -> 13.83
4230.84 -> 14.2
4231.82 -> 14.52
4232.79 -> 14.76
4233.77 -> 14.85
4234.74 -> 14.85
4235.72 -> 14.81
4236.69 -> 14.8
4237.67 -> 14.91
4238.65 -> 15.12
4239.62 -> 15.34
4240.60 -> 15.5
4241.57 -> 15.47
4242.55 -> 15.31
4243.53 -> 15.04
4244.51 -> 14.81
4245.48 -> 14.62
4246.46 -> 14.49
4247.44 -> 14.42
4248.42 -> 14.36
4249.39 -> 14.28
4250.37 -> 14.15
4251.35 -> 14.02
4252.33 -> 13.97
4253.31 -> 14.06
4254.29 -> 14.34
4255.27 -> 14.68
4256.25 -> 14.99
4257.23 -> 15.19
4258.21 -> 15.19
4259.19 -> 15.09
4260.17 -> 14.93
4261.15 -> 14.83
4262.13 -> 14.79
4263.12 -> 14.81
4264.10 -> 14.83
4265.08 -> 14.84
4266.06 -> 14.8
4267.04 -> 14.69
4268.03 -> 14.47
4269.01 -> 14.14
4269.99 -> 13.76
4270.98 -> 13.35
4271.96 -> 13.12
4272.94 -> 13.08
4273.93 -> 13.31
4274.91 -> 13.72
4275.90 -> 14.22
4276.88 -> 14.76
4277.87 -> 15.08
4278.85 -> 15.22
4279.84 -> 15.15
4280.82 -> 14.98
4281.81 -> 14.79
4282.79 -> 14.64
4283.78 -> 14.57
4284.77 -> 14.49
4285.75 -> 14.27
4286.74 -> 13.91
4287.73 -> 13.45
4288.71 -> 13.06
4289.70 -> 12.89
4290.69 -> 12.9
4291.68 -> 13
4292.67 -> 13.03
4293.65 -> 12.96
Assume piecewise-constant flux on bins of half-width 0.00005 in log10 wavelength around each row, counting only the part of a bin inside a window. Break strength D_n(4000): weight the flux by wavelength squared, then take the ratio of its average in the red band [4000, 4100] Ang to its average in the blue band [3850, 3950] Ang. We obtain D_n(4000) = 1.9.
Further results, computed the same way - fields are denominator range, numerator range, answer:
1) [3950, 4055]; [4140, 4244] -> 1.27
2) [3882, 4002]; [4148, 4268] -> 1.81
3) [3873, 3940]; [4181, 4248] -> 2.07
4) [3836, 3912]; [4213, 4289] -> 2.30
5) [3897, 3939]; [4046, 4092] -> 1.80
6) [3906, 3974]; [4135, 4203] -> 1.94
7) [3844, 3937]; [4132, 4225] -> 2.03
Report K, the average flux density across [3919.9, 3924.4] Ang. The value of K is 8.58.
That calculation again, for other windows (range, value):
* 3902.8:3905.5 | 9.07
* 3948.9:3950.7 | 9.85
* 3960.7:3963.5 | 7.37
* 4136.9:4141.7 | 13.7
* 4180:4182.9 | 13.6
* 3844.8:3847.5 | 6.31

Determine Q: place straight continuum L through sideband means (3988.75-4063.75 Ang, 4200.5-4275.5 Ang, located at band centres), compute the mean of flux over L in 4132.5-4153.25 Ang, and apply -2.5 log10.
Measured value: 0.05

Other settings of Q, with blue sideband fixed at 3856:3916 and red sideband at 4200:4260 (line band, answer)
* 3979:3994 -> -0.171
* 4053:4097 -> -0.176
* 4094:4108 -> -0.066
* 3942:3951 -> 0.083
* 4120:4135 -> -0.096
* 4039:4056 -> -0.225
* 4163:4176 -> 0.011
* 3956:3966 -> 0.248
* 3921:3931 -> 0.253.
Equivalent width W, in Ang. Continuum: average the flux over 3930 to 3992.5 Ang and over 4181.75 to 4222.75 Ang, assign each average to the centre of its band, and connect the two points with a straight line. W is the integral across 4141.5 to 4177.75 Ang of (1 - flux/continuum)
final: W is -1.2 Ang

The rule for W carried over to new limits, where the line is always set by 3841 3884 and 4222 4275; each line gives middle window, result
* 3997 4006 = -3.6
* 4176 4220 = -1.2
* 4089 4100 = -2.5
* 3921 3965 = 6.1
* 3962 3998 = -1.3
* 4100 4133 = -4.4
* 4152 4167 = -1.0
